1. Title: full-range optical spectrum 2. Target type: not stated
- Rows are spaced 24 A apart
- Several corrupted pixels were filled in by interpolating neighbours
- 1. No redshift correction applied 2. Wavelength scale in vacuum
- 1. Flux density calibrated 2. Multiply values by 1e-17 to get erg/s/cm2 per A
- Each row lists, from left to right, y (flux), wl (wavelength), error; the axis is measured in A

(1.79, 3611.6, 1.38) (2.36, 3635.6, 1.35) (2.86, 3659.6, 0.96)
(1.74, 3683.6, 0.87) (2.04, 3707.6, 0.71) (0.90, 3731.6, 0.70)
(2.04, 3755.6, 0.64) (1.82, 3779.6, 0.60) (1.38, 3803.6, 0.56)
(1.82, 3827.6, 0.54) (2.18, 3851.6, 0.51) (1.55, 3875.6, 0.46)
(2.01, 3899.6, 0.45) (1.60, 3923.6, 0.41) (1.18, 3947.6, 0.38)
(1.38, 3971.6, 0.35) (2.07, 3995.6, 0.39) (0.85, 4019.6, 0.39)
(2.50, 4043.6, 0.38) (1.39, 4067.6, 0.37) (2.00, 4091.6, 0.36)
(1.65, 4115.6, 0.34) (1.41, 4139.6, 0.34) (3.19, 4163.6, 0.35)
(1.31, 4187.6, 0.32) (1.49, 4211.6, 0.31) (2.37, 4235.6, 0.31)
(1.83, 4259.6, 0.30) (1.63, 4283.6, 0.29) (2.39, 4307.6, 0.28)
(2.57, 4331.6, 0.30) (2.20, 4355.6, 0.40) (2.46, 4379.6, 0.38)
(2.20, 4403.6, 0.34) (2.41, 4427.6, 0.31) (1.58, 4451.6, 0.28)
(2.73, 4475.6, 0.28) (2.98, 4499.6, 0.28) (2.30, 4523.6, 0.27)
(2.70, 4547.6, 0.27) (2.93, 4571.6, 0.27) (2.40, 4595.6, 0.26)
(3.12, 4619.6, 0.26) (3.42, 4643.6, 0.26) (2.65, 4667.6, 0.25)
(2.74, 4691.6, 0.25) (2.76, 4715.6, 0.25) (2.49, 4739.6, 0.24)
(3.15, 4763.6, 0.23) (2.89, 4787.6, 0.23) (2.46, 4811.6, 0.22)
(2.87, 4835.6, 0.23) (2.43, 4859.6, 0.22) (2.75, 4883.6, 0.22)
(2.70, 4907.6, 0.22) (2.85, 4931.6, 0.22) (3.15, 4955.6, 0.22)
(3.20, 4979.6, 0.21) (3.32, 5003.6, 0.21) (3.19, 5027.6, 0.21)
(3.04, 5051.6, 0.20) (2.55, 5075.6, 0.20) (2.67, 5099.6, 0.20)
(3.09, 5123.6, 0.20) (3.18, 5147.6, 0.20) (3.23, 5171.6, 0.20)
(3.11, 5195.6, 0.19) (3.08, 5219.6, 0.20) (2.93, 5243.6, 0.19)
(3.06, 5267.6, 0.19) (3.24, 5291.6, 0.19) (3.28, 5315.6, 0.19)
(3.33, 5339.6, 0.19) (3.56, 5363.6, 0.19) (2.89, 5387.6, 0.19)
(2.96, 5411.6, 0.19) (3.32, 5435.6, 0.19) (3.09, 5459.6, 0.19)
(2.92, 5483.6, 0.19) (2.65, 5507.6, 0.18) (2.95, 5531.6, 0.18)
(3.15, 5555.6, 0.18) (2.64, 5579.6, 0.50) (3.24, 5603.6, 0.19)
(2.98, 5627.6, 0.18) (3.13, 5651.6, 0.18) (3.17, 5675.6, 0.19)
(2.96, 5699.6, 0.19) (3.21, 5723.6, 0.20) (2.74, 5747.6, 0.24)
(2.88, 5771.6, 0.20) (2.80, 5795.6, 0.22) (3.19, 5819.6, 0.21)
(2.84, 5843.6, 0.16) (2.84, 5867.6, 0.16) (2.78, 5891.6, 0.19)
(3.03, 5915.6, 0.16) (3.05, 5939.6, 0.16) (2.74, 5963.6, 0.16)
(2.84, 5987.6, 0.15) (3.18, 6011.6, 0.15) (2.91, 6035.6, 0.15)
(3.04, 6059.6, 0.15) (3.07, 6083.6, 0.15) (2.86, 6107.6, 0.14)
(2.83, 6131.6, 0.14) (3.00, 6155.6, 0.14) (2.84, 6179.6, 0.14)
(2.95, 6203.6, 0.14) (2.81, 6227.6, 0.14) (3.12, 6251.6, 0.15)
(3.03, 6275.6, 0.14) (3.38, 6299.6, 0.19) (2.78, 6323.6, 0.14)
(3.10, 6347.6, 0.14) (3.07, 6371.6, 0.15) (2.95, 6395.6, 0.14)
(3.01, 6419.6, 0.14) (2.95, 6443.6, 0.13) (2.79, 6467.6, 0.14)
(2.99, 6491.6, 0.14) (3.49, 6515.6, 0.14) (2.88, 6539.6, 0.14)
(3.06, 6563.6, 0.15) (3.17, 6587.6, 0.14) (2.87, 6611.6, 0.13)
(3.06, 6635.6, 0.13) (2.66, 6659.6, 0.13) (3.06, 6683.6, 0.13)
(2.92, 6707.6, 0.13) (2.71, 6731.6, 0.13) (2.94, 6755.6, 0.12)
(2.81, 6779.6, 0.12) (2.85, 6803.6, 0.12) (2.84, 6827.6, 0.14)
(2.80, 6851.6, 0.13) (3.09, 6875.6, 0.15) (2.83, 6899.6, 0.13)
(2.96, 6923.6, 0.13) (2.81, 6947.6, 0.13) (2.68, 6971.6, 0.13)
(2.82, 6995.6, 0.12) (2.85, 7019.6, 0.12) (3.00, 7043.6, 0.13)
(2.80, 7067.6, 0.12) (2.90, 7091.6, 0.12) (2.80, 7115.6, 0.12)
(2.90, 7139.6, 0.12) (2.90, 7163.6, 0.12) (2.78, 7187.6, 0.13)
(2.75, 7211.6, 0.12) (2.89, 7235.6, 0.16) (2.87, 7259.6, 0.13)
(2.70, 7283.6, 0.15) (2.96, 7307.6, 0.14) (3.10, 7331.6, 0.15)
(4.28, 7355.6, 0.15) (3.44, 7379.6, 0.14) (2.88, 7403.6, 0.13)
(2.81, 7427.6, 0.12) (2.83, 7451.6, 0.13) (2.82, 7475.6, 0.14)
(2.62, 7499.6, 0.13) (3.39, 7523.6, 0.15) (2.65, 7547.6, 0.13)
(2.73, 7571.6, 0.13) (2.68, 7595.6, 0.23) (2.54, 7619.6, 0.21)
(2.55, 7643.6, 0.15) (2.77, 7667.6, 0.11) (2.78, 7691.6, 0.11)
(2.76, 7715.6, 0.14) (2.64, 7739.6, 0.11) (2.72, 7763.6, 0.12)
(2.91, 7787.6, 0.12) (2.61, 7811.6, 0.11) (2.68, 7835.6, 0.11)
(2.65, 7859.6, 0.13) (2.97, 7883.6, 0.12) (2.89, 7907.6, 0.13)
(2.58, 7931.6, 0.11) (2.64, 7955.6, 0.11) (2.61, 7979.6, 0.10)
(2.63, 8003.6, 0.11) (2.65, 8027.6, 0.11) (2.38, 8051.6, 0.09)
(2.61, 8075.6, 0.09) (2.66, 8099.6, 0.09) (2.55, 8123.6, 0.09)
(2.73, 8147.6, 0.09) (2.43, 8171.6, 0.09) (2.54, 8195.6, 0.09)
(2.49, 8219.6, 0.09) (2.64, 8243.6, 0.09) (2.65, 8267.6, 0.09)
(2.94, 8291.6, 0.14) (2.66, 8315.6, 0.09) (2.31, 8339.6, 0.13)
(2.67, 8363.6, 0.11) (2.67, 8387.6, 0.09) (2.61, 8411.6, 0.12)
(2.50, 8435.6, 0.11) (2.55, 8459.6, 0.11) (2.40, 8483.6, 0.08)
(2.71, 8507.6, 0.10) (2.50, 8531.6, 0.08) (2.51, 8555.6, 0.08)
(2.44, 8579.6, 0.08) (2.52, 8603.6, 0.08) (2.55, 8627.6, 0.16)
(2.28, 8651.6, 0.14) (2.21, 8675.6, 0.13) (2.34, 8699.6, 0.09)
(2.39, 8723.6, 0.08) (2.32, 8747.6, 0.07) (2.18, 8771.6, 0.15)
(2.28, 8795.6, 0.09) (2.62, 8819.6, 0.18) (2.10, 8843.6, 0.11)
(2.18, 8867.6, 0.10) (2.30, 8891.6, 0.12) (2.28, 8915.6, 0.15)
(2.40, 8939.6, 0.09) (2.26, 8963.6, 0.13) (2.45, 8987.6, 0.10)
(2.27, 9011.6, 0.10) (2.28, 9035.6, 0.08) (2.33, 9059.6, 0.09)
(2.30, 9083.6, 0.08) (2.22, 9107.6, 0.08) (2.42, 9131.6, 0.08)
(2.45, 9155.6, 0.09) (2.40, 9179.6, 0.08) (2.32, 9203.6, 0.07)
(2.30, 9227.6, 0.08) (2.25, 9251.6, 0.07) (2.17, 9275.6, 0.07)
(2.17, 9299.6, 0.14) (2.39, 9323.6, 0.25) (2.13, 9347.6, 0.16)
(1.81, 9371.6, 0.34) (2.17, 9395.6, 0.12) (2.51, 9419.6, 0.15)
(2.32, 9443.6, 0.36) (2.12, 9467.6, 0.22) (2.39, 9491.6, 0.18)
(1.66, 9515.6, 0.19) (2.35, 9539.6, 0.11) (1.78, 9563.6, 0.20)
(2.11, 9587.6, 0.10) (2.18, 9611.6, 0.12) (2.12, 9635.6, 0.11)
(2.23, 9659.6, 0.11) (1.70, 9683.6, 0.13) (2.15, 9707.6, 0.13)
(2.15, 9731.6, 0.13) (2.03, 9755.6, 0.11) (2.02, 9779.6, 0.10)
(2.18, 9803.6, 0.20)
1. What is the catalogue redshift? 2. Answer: 0.12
